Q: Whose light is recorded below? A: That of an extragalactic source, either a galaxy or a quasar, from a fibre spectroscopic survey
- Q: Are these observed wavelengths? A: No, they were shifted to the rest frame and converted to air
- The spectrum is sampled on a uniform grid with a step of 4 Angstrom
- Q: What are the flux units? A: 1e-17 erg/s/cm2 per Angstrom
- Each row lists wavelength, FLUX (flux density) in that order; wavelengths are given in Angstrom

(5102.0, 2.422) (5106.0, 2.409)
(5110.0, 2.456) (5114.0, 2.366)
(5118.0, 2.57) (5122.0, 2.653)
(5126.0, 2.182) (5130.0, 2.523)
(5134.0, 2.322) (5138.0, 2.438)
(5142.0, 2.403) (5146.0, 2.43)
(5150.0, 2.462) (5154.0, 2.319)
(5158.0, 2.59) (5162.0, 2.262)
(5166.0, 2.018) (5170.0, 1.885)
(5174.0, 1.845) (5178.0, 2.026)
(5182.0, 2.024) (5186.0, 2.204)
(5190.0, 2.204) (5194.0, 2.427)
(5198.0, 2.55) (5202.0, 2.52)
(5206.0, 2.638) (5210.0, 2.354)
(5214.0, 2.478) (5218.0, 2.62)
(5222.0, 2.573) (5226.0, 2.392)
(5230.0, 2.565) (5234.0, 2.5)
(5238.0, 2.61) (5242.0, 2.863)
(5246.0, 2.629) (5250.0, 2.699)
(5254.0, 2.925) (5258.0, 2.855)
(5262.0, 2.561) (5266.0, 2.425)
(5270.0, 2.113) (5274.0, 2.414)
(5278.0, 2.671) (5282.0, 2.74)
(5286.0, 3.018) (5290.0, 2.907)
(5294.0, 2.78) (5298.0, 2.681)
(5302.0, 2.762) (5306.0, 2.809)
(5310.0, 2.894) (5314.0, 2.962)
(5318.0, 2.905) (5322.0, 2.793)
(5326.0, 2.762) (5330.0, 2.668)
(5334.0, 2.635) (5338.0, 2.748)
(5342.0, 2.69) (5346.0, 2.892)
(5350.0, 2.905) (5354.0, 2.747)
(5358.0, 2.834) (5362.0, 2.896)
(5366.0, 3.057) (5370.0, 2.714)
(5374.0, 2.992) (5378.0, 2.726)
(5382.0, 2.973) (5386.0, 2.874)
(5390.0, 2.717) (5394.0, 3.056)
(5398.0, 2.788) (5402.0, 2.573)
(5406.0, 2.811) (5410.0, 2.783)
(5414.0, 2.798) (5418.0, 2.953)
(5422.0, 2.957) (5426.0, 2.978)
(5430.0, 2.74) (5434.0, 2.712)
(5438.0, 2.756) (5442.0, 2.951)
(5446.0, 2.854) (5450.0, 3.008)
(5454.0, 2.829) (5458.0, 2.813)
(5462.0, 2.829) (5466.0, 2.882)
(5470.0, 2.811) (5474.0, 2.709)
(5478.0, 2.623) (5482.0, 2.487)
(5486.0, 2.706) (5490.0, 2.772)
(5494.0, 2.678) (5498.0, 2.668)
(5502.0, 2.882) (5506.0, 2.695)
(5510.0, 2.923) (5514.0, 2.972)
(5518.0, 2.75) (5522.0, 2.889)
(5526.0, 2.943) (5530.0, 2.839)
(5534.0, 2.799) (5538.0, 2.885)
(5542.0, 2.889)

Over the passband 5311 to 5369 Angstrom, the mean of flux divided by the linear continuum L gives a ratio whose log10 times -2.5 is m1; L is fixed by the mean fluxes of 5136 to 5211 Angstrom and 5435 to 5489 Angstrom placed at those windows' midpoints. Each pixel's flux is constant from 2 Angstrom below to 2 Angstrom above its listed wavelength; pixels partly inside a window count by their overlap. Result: -0.10 mag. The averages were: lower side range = 2.29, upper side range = 2.79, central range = 2.82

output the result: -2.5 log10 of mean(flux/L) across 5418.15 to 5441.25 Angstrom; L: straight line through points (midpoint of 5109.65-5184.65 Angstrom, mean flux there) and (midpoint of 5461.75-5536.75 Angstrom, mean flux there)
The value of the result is -0.06 mag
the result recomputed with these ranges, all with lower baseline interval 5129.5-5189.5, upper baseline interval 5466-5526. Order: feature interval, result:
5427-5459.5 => -0.061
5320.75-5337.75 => -0.087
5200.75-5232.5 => -0.084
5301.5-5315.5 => -0.159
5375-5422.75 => -0.088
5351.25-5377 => -0.123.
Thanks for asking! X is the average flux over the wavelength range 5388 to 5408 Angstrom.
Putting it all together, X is 2.79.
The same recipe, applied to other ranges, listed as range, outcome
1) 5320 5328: 2.78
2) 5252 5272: 2.58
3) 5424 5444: 2.83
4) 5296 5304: 2.72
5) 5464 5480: 2.76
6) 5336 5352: 2.81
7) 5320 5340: 2.72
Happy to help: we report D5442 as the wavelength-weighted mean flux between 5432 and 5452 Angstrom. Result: 2.86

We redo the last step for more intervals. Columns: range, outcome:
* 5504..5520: 2.83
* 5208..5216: 2.42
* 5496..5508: 2.75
